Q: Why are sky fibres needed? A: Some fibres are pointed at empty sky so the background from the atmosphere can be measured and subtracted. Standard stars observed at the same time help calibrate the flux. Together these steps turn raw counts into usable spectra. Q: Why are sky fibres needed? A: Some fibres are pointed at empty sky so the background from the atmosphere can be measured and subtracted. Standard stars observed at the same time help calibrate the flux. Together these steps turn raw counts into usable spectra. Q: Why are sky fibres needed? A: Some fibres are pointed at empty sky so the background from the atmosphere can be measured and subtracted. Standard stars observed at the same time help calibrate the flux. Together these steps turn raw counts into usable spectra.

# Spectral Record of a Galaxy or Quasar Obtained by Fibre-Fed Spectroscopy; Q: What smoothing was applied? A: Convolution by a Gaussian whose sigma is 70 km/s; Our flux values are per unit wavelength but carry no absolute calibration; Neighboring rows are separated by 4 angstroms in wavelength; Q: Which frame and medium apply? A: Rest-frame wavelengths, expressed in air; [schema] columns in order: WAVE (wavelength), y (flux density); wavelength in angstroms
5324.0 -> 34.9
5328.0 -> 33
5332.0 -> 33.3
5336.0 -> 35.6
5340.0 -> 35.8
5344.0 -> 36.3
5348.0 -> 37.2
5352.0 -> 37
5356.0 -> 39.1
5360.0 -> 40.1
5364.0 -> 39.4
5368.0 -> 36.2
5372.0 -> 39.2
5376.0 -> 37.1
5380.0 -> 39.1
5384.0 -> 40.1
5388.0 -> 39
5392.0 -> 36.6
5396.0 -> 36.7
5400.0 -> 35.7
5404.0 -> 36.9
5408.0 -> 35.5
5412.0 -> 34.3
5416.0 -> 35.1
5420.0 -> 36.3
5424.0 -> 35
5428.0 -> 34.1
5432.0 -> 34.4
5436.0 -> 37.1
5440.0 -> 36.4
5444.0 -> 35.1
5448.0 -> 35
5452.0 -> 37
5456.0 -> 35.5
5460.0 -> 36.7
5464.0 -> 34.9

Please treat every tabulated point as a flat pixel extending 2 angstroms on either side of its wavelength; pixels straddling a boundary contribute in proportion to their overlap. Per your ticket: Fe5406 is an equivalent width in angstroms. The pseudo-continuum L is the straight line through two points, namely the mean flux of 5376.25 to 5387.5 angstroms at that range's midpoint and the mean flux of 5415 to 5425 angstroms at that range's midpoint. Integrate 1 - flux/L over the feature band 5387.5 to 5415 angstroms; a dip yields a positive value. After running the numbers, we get 0.8 angstroms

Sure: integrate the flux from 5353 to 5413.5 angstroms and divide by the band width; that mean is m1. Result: 37.7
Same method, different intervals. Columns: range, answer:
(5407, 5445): 35.3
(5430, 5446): 35.8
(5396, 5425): 35.6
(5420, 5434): 34.8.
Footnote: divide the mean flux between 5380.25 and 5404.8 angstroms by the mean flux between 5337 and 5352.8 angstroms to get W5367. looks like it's 1.03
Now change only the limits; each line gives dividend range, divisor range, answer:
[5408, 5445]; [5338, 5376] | 0.94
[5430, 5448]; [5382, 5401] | 0.95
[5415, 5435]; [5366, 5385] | 0.92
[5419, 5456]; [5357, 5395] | 0.92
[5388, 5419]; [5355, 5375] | 0.93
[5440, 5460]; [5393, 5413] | 1.00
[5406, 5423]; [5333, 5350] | 0.98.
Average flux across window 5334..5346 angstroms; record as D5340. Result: 35.9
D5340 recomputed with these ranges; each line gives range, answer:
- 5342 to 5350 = 36.8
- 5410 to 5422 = 35.2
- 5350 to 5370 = 38.4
